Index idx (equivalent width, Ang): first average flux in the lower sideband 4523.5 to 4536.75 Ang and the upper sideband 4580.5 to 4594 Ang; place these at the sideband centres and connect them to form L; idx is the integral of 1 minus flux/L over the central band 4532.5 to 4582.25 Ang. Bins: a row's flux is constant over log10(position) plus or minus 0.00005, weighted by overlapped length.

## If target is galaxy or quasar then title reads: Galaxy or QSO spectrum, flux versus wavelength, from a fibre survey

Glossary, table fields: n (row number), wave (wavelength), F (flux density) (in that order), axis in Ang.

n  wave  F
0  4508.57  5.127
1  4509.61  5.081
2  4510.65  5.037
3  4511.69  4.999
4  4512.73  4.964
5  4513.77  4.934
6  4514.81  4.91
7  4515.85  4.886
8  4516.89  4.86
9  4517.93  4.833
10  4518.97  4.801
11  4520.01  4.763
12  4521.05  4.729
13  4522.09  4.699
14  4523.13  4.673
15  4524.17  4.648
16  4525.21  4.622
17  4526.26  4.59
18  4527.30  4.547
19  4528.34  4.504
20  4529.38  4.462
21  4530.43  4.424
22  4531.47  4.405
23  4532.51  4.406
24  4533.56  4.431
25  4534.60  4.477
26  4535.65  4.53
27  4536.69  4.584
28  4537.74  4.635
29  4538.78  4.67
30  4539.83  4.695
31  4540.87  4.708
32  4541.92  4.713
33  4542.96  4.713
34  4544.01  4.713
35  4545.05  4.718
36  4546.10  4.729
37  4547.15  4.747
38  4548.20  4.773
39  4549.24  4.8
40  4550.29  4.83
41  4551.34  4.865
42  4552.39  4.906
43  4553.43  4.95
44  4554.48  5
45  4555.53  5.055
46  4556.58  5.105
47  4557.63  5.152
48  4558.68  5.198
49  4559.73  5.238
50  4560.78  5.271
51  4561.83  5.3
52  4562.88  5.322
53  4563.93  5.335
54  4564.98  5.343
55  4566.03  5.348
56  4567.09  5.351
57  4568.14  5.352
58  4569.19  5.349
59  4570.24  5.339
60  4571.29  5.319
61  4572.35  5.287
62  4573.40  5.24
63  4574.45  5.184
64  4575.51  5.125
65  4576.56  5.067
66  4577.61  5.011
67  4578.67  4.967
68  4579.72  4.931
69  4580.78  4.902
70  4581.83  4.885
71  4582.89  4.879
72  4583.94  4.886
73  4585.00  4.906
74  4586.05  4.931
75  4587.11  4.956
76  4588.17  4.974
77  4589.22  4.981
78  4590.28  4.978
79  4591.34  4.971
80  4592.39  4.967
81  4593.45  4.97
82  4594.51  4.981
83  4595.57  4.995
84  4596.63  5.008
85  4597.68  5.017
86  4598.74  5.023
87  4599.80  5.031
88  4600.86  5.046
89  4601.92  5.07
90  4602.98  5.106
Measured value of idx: -2.7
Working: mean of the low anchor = 4.51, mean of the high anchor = 4.94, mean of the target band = 4.98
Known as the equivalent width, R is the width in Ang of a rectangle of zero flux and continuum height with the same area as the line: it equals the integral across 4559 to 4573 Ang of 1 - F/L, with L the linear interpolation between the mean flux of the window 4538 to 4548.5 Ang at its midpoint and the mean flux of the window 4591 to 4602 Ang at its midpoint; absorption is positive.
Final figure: -1.4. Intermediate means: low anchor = 4.71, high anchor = 5.01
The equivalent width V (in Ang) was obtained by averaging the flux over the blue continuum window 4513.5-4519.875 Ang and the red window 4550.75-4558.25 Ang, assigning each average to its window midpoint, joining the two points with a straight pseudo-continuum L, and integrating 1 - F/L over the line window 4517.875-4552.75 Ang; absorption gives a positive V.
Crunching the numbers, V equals 2.0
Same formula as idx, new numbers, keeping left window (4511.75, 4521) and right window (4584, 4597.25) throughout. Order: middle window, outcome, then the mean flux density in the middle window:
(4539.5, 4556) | 0.3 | 4.81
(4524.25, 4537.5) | 1.0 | 4.5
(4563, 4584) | -0.9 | 5.16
